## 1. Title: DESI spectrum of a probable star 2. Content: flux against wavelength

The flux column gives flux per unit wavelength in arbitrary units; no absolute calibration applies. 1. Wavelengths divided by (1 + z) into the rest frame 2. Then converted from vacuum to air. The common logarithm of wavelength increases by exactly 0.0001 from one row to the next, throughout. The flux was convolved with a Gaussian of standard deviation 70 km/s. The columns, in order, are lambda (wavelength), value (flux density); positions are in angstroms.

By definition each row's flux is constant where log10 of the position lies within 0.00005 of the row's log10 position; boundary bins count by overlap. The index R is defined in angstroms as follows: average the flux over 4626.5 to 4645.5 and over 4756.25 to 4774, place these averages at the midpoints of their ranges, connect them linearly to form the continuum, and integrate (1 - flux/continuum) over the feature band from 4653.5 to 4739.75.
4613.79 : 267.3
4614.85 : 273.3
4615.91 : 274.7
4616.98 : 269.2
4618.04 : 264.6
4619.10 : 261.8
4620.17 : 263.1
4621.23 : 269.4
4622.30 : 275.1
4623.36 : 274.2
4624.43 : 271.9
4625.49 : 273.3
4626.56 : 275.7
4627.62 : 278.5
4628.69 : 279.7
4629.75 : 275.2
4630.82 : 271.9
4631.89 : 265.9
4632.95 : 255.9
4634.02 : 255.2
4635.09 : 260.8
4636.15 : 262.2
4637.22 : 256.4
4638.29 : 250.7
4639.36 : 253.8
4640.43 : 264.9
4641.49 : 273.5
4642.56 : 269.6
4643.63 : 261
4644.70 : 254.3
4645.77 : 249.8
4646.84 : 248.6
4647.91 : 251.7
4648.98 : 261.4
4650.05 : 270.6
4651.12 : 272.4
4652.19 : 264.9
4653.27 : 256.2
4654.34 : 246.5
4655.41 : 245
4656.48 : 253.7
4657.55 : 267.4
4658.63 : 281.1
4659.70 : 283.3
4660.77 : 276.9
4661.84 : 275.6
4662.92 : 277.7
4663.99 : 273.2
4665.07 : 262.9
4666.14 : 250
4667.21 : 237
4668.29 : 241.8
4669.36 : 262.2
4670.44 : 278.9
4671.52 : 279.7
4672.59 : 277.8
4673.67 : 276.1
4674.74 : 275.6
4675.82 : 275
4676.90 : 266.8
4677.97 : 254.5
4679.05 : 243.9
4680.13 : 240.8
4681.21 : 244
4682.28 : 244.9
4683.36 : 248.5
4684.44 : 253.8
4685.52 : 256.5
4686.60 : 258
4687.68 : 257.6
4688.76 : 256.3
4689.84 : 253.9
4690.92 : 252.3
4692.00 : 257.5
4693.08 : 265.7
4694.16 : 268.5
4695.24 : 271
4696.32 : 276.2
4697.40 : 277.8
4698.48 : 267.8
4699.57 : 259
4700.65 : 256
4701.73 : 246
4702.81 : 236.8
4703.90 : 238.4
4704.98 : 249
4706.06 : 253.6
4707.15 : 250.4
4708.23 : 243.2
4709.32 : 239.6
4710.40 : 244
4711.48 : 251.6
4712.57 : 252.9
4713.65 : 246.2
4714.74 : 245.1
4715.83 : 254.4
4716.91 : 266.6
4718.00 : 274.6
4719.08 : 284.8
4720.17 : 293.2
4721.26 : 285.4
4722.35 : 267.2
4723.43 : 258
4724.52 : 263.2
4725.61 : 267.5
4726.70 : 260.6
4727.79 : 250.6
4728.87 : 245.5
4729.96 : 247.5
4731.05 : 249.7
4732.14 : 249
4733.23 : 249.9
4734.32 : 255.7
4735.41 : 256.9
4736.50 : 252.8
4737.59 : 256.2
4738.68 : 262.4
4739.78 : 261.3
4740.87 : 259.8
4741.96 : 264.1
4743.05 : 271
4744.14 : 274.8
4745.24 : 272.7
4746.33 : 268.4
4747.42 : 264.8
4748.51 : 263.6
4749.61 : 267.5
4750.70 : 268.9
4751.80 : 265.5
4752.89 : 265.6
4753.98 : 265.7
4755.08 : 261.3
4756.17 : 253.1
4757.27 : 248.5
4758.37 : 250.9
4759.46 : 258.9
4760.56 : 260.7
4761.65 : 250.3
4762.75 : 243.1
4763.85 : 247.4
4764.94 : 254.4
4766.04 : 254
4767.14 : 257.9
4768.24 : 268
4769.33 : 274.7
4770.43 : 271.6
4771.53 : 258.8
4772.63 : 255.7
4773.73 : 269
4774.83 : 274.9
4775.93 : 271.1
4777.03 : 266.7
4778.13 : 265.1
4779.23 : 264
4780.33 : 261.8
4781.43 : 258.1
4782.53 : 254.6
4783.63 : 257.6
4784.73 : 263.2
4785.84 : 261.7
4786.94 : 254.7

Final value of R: 0.6 angstroms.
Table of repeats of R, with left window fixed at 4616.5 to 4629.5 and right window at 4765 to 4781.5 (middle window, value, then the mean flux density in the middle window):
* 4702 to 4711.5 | 0.8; 245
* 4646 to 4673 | 0.6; 264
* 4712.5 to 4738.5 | 0.7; 260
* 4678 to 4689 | 0.7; 250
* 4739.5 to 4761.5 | 0.2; 263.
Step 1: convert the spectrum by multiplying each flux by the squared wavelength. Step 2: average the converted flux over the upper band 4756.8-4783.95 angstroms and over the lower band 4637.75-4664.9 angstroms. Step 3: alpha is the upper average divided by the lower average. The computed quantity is 1.0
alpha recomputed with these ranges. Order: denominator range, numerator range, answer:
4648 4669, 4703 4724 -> 1.00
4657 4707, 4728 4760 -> 1.02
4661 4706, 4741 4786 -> 1.04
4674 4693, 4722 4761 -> 1.04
